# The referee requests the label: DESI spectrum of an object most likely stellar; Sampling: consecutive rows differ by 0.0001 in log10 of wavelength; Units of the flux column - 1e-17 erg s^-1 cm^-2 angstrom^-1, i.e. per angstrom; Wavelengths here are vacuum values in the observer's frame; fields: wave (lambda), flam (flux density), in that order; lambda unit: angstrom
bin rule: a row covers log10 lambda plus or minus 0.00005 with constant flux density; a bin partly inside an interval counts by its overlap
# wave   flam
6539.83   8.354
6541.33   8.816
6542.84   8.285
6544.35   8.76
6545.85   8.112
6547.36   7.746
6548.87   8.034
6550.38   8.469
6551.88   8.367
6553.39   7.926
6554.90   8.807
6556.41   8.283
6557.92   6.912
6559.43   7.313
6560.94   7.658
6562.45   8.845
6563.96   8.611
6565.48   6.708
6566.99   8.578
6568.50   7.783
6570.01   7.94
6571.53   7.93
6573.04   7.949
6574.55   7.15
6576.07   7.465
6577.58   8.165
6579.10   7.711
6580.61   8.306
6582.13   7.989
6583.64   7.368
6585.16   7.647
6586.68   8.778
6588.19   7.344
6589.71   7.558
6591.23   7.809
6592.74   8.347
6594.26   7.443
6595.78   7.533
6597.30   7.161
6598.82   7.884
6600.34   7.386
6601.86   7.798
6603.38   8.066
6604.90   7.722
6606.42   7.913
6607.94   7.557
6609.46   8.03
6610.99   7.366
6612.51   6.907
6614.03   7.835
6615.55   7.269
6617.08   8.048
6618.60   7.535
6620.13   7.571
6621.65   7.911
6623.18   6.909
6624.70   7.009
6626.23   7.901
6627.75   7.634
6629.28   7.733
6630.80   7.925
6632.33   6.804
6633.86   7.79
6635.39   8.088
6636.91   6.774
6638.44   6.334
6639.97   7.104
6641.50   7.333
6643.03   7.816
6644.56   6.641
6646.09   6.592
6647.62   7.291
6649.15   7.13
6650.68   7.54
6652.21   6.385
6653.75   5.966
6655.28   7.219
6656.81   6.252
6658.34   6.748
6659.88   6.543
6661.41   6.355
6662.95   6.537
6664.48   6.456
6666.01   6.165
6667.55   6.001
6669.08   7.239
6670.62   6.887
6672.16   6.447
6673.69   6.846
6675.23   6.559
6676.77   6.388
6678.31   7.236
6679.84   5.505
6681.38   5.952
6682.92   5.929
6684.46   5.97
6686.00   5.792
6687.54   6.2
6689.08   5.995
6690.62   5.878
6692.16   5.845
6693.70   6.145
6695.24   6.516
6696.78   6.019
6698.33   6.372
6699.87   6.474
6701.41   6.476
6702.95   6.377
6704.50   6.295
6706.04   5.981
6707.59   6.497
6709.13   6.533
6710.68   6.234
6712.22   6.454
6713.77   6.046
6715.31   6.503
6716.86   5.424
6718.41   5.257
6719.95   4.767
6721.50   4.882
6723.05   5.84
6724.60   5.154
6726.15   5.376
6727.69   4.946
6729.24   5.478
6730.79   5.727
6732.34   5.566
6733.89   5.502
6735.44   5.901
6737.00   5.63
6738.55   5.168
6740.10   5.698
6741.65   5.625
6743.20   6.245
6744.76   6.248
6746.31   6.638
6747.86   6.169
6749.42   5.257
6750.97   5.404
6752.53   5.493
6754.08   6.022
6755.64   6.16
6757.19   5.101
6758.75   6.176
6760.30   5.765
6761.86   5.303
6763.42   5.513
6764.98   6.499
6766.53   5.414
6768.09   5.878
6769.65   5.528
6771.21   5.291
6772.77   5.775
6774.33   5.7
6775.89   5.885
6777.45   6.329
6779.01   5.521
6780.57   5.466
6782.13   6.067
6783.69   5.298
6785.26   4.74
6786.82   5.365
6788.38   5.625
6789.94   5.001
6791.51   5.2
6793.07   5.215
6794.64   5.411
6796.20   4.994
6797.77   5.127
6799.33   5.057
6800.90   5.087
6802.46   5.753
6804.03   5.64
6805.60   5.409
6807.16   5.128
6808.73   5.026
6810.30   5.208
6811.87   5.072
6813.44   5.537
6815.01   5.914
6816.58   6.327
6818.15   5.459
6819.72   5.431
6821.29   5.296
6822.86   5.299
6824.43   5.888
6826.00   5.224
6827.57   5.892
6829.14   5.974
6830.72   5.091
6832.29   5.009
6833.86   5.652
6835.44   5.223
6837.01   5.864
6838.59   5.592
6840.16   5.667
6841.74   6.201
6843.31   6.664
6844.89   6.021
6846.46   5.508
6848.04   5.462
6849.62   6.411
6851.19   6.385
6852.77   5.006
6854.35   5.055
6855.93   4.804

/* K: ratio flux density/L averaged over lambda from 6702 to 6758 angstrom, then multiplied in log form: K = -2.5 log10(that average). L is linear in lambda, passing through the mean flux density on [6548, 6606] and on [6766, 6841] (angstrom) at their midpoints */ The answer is 0.09 mag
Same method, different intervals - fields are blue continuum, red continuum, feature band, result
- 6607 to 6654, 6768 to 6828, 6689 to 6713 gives 0.05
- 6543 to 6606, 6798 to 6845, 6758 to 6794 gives 0.07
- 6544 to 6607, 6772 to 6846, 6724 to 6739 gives 0.16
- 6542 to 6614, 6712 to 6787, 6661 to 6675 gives 0.02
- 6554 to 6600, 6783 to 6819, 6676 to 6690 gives 0.09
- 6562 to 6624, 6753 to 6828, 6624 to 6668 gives 0.03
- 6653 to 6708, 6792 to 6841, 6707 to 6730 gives 0.07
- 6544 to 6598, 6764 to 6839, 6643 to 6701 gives 0.06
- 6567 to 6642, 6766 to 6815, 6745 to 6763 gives 0.01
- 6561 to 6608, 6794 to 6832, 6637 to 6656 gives 0.04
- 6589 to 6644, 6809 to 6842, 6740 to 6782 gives 0.07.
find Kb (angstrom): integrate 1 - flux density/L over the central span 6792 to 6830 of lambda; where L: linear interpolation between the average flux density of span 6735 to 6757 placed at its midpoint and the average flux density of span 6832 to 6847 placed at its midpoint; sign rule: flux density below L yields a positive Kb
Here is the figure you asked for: 2.32 angstrom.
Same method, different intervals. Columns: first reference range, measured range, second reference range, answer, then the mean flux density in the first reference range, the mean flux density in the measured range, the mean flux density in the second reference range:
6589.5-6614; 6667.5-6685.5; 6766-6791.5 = 0.93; 7.66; 6.42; 5.54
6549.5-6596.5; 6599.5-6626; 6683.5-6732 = -1.00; 7.89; 7.58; 5.91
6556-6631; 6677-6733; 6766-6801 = 3.91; 7.72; 5.94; 5.44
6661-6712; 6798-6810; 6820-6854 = 1.08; 6.31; 5.29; 5.67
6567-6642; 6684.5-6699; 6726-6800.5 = 0.96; 7.63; 6.08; 5.59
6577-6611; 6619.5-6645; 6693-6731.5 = -0.71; 7.78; 7.38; 5.91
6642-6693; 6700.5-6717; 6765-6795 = -0.39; 6.5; 6.29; 5.54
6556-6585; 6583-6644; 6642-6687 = -2.78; 7.81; 7.57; 6.57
